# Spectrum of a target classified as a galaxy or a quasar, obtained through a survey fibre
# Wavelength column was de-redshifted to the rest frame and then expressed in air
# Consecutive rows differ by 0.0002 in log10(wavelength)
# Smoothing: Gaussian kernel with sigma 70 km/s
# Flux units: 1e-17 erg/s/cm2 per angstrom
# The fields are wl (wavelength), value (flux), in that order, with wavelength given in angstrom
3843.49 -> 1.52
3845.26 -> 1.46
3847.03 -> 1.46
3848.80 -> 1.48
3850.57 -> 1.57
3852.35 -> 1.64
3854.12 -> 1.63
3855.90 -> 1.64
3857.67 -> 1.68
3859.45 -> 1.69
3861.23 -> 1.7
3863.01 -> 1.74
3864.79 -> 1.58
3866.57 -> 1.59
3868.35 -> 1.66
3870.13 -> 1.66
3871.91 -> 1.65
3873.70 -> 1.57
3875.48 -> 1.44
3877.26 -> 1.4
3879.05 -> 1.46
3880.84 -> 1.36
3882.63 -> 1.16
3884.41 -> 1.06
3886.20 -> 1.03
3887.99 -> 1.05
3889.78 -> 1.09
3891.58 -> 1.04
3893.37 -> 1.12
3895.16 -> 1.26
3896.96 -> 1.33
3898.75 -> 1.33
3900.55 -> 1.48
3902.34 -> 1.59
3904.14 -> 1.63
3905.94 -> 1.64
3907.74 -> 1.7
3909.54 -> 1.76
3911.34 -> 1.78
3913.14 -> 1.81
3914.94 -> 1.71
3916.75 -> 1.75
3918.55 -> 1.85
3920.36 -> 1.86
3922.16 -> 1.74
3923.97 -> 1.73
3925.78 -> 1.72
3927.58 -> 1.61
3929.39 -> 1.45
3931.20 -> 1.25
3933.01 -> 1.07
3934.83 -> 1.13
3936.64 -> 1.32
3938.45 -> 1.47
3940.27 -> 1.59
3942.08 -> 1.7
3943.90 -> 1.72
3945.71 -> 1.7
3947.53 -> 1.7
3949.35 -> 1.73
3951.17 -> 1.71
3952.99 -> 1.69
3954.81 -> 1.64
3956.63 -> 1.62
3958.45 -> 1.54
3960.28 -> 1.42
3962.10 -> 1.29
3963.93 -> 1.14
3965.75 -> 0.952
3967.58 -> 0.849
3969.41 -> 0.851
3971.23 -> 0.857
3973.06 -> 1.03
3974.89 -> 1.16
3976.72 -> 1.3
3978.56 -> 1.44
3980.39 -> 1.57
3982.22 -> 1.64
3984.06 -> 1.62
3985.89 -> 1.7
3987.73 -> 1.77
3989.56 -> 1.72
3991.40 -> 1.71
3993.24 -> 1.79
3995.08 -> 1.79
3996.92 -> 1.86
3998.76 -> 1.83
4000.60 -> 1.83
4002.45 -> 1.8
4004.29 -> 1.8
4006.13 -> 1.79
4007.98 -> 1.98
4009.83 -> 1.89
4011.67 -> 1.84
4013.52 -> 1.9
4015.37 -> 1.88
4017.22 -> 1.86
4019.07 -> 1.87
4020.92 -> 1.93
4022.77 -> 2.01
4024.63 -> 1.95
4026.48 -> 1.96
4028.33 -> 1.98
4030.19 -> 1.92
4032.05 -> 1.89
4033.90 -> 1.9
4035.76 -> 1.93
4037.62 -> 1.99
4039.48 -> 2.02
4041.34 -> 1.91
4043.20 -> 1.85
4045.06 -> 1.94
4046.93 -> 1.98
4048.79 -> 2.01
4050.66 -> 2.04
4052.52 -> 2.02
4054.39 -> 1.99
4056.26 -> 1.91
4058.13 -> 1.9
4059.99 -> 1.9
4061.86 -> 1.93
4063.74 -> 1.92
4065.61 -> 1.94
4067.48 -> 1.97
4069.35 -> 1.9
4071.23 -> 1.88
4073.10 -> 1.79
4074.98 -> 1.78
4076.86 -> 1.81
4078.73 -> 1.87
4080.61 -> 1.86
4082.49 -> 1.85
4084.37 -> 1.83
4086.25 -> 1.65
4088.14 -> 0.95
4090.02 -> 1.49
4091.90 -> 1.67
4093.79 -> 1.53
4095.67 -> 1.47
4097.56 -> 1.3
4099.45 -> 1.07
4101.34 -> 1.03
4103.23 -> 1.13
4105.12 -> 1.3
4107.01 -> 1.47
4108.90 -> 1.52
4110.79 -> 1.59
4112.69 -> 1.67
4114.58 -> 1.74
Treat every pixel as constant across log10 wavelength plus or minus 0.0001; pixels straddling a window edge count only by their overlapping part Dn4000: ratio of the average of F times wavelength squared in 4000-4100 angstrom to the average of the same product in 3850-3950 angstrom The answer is 1.3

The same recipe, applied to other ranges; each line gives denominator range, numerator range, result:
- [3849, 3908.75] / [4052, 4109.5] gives 1.26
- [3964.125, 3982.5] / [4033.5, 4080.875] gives 1.74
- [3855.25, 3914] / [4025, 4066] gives 1.43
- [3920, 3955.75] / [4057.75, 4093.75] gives 1.21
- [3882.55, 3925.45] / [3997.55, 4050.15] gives 1.36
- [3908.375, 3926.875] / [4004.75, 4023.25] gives 1.12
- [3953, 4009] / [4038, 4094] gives 1.27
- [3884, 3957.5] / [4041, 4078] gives 1.35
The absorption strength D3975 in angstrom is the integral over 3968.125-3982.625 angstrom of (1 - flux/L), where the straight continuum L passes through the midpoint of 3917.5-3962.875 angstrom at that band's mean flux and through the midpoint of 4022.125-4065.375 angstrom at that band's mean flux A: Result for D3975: 4.2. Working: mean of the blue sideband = 1.57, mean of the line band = 1.21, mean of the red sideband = 1.95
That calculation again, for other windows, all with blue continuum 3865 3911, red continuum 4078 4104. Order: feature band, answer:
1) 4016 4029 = -4.3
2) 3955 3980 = 3.9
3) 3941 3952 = -2.1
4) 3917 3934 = -2.0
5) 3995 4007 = -3.1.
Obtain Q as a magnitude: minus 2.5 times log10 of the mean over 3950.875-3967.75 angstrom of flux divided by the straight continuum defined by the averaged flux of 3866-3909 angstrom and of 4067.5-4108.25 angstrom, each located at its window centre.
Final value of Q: 0.04 mag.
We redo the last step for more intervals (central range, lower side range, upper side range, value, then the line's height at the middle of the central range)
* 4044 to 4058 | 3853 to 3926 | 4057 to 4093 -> -0.13 mag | 1.75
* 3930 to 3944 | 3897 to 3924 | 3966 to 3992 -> 0.12 mag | 1.55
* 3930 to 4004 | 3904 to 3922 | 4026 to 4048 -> 0.23 mag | 1.83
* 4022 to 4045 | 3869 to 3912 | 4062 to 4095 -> -0.17 mag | 1.66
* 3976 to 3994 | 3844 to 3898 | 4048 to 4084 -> 0.06 mag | 1.71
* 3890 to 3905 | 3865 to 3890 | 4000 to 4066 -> 0.09 mag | 1.45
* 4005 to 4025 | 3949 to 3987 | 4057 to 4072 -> -0.16 mag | 1.63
